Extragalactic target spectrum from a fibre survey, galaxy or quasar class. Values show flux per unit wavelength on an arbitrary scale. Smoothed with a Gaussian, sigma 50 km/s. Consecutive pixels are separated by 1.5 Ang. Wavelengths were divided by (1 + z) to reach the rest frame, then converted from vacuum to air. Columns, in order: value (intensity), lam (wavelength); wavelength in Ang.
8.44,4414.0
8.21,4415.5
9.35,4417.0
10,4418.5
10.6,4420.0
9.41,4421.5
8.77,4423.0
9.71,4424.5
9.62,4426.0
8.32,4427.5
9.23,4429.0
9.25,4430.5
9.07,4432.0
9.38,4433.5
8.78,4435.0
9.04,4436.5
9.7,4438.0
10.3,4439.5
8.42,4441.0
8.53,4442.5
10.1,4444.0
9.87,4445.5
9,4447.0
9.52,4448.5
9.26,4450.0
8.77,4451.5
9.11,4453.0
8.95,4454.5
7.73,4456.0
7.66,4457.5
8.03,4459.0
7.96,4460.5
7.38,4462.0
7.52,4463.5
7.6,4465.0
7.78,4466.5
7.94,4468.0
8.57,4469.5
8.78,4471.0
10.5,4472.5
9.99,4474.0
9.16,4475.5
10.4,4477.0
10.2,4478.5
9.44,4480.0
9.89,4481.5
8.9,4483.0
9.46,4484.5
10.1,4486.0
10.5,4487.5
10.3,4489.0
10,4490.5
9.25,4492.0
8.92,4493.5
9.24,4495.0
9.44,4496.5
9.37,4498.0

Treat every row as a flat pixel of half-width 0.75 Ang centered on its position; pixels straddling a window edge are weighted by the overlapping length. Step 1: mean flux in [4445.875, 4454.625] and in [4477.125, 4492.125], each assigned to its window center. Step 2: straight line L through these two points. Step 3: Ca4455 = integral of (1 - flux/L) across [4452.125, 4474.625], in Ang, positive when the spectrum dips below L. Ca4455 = 2.5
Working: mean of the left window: 9.15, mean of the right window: 9.85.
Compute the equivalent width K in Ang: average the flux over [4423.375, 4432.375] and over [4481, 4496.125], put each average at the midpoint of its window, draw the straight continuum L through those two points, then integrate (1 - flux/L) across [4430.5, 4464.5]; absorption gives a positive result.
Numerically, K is 1.9 Ang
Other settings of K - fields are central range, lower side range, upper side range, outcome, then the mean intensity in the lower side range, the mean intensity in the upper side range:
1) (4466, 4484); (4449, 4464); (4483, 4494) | -0.4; 8.27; 9.75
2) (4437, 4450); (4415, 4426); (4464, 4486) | -0.1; 9.48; 9.2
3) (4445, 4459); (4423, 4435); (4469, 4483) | 0.9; 9.17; 9.64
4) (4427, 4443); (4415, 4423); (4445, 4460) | 0.0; 9.48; 8.76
